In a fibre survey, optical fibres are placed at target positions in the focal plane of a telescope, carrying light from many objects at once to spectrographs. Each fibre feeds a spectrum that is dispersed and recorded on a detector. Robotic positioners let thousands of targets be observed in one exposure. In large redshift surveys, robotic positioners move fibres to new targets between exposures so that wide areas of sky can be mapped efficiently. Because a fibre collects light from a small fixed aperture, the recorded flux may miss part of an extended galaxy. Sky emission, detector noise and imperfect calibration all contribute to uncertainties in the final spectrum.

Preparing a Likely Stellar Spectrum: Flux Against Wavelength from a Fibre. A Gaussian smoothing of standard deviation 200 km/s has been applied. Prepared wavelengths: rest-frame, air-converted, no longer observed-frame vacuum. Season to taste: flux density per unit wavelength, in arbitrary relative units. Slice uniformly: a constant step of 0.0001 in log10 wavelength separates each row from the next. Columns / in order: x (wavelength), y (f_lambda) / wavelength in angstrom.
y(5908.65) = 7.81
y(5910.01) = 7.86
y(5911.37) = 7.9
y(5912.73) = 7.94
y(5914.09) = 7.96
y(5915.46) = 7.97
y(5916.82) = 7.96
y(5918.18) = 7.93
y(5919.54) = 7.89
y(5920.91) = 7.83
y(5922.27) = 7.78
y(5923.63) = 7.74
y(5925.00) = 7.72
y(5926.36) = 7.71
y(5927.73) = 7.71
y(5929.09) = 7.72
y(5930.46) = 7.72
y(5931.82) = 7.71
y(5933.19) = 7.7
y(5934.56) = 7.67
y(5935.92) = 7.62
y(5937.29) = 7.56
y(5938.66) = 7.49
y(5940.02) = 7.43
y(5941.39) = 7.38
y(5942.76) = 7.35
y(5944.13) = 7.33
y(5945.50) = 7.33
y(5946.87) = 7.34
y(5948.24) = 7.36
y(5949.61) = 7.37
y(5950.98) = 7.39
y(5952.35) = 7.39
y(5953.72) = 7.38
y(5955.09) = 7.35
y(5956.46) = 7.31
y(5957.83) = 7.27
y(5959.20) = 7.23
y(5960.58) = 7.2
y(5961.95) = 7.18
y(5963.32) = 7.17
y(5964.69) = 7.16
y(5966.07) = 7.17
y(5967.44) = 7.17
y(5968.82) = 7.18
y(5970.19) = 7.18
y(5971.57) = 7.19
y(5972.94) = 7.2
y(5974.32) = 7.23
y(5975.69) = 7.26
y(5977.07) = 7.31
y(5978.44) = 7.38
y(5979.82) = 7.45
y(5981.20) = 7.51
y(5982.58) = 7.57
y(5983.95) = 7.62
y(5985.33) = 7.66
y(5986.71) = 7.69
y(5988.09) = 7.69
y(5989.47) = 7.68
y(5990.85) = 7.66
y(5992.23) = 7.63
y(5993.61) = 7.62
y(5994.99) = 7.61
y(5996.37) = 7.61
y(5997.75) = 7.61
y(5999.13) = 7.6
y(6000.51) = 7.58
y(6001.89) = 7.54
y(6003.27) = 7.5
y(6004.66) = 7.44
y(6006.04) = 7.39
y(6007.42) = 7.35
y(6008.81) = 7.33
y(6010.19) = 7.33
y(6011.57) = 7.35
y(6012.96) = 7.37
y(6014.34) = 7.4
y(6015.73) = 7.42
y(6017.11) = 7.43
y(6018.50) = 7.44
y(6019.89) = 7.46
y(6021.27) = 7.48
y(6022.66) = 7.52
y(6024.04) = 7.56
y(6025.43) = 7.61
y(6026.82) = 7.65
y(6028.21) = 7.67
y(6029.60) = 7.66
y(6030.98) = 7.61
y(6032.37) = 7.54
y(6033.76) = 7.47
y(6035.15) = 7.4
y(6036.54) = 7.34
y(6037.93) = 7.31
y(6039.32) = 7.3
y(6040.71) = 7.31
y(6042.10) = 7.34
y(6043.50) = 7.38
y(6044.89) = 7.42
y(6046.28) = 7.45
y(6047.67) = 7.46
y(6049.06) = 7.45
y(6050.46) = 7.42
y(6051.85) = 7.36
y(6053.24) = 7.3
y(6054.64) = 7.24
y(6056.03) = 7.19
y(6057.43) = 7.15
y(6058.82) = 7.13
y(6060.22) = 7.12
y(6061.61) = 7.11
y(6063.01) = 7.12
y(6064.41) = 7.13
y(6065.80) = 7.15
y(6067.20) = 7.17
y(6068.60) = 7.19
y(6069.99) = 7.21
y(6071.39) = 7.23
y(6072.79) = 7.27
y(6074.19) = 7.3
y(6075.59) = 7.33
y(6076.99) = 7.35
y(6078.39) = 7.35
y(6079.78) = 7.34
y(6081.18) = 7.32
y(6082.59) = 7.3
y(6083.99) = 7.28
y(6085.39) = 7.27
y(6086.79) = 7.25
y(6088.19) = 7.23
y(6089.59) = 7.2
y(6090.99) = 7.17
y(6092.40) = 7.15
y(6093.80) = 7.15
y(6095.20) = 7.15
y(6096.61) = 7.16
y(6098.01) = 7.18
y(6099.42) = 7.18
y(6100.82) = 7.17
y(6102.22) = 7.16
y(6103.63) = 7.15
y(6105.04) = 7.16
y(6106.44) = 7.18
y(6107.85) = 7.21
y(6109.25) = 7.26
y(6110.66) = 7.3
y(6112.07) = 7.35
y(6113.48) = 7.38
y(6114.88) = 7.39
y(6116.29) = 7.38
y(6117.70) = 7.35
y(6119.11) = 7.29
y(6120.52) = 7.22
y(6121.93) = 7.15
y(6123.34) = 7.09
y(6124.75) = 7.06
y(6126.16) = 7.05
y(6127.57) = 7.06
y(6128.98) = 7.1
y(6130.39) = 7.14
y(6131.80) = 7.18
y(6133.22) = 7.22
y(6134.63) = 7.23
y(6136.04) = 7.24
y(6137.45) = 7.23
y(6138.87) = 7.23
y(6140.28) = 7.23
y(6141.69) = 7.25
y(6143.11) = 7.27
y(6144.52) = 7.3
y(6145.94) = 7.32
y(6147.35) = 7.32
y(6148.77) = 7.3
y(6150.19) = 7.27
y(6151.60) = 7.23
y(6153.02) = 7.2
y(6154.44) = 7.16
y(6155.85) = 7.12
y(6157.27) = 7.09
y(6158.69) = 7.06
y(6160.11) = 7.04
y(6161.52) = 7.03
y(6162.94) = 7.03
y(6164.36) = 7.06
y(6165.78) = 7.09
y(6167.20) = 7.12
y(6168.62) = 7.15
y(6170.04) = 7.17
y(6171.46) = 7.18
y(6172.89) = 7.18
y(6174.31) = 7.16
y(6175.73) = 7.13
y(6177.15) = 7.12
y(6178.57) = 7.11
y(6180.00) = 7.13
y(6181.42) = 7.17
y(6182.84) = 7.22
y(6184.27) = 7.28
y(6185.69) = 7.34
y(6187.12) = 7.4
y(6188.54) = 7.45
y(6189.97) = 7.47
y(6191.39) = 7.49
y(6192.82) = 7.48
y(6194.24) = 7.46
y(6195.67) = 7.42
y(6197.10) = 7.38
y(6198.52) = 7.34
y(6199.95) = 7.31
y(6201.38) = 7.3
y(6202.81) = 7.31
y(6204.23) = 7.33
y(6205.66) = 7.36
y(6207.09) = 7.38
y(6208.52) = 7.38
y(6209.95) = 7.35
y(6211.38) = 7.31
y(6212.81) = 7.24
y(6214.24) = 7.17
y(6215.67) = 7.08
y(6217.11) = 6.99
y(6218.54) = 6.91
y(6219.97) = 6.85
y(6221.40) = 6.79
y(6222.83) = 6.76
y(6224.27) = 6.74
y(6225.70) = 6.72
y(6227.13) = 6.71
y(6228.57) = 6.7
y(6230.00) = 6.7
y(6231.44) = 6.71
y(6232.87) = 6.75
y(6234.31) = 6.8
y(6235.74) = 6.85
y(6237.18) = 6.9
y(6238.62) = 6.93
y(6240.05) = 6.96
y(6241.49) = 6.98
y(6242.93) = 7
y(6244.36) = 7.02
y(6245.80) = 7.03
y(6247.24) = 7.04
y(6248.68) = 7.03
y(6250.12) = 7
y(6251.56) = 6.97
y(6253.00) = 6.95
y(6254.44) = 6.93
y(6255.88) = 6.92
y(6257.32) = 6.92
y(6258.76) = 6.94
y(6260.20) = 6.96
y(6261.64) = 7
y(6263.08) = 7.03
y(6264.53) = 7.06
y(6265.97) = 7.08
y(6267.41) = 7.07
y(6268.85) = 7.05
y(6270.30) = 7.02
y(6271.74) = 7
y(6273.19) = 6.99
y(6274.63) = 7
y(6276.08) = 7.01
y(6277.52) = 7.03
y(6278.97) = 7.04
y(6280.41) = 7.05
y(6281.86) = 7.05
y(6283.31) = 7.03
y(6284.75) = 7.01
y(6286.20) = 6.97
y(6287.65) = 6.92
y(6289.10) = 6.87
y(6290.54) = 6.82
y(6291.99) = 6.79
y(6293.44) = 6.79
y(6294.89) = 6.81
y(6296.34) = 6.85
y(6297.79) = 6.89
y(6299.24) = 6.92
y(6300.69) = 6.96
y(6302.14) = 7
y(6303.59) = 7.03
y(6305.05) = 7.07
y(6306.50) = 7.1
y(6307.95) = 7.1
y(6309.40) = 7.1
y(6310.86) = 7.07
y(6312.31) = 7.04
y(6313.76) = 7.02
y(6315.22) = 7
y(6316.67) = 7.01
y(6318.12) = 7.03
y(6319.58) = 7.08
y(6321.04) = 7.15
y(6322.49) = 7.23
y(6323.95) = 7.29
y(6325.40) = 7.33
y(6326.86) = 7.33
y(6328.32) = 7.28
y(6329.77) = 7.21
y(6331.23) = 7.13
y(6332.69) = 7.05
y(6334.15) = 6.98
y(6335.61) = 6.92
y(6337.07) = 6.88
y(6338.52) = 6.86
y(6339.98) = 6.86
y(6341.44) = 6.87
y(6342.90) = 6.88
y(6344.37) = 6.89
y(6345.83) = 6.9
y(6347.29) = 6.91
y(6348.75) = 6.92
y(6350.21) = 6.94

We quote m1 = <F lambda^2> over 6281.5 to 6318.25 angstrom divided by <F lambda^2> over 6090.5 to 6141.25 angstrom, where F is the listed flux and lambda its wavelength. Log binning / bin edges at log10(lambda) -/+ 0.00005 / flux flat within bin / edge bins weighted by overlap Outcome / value 1.03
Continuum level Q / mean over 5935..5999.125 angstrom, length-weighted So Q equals 7.41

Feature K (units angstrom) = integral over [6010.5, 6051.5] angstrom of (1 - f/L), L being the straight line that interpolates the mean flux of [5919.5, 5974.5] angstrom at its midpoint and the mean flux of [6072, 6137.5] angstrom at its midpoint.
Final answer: -0.7 angstrom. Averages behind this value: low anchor 7.43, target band 7.45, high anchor 7.23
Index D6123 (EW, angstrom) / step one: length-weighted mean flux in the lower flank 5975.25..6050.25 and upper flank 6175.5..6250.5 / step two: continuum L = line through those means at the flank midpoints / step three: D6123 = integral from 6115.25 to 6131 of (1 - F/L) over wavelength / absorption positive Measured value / 0.2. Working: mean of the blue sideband 7.49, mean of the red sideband 7.11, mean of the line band 7.18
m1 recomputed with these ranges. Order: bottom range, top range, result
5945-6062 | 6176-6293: 1.03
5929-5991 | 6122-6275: 1.04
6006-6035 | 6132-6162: 1.00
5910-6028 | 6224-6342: 1.03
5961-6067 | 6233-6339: 1.03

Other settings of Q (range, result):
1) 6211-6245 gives 6.89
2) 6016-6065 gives 7.39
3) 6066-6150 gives 7.23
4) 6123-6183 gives 7.16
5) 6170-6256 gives 7.1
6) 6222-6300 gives 6.93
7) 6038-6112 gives 7.25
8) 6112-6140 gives 7.21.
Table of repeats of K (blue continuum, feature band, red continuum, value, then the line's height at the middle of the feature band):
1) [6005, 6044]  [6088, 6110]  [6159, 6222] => 0.5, 7.34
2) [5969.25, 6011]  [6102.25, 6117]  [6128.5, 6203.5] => 0.1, 7.31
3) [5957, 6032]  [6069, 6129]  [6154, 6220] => 0.8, 7.32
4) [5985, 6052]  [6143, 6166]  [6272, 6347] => 0.3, 7.27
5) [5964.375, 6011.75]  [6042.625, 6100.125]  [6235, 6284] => 0.4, 7.31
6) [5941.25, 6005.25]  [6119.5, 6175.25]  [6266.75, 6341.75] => 0.3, 7.2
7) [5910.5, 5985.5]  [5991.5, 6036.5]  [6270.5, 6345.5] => -0.6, 7.41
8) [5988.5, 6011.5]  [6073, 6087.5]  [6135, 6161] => 0.1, 7.36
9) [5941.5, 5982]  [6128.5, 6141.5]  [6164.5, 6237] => 0.0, 7.18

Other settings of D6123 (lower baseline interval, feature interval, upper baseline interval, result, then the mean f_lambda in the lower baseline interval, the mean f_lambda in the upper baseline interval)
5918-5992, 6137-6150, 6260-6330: -0.1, 7.46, 7.03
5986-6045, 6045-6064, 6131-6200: 0.4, 7.5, 7.23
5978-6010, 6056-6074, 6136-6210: 0.6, 7.55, 7.25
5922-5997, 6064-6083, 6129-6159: 0.1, 7.45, 7.22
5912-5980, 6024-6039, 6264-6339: -0.3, 7.48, 7.03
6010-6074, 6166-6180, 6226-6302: -0.1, 7.36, 6.94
